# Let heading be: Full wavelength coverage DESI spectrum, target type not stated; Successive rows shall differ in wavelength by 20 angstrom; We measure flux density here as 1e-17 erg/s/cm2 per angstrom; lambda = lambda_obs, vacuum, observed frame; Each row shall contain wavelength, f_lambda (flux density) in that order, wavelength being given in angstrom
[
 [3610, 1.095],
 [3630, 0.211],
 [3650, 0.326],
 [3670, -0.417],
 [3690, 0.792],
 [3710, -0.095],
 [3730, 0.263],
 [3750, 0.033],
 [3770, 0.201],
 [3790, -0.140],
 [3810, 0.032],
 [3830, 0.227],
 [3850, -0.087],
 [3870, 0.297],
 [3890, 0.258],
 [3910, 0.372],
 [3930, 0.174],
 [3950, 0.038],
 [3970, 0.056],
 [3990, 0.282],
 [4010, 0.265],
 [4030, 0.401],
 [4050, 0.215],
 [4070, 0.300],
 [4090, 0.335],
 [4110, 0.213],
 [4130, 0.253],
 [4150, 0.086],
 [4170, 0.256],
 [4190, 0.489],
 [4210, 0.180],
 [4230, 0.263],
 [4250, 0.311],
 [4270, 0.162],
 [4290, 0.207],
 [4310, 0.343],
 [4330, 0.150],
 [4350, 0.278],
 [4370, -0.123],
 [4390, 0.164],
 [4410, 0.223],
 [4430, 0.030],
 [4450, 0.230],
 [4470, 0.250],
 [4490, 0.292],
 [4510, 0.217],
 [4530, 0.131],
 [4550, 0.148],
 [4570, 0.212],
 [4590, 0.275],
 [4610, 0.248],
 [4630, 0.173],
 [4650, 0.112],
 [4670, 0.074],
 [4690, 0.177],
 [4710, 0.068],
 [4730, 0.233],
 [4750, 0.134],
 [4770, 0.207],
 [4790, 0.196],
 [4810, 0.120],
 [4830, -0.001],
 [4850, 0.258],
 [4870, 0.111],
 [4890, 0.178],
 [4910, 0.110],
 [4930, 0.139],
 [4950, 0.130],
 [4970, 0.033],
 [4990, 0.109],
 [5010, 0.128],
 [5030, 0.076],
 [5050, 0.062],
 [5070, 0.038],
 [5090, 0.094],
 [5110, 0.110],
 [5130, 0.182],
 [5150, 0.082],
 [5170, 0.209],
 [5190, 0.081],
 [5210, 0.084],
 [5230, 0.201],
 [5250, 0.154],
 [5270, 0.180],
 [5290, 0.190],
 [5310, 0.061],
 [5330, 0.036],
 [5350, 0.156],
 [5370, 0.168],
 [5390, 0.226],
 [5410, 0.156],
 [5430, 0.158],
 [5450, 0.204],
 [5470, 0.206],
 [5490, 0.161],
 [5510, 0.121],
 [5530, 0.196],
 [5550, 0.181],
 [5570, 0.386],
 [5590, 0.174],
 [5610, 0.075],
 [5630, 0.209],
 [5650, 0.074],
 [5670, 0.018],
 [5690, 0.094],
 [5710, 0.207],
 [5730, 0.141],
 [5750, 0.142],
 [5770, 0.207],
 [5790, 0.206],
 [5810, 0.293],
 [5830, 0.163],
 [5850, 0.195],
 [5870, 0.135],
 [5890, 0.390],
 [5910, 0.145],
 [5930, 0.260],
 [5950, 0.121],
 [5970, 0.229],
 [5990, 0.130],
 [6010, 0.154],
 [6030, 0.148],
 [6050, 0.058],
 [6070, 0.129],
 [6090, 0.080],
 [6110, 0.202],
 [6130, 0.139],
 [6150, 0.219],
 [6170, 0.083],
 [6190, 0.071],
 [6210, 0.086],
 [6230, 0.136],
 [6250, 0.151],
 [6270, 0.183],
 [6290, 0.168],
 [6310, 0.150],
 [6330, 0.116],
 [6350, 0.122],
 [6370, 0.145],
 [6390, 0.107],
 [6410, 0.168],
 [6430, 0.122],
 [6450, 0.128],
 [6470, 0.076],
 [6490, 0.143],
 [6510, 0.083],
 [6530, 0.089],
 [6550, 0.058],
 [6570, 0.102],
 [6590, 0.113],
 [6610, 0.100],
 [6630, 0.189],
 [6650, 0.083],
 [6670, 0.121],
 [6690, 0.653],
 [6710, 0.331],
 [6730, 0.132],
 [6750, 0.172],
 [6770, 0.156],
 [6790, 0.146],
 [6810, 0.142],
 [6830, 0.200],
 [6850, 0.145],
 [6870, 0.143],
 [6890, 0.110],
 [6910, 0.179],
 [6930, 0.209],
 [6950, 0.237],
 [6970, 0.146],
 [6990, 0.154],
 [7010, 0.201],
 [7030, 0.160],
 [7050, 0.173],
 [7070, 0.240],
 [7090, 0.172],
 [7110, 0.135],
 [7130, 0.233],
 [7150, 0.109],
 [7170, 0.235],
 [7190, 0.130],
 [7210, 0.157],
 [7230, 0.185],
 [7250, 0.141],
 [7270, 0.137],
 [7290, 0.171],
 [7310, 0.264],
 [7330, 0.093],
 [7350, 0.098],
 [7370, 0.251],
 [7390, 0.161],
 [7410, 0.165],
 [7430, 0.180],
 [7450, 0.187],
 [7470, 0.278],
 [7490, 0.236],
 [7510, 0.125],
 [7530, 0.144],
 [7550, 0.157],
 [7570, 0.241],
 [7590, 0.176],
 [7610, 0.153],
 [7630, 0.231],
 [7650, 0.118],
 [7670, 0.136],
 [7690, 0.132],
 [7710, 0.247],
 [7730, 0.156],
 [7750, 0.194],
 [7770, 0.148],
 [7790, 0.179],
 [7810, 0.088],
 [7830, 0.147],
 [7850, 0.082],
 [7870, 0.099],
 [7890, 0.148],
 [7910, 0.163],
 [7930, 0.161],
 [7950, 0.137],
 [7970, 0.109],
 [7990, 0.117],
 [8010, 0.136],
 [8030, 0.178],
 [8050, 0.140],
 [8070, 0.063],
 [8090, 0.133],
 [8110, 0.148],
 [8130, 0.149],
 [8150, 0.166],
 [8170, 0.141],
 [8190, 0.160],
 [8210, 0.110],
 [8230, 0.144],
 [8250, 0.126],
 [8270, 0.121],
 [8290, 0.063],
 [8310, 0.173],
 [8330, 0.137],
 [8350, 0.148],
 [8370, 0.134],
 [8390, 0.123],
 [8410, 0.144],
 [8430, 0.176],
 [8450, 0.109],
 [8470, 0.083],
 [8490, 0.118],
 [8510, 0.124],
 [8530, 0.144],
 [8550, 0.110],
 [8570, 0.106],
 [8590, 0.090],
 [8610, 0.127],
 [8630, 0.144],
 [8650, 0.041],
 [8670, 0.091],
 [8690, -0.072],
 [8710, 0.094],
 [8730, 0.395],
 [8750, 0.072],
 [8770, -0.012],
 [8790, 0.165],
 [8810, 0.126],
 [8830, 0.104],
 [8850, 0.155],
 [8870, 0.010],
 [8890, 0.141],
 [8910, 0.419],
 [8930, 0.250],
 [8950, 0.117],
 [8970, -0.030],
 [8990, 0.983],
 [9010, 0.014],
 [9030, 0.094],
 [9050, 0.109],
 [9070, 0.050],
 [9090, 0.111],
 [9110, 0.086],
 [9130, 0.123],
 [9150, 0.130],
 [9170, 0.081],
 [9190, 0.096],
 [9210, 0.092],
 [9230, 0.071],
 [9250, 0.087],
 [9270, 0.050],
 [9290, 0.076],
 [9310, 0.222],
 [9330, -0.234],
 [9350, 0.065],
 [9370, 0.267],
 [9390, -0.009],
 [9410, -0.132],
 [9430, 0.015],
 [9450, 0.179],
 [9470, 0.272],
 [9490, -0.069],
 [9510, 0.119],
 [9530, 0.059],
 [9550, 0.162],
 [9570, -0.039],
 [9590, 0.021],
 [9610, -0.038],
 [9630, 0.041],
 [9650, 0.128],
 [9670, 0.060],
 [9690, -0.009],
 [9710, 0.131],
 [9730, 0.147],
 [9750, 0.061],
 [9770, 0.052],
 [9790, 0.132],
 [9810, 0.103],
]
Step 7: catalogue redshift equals 0.796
